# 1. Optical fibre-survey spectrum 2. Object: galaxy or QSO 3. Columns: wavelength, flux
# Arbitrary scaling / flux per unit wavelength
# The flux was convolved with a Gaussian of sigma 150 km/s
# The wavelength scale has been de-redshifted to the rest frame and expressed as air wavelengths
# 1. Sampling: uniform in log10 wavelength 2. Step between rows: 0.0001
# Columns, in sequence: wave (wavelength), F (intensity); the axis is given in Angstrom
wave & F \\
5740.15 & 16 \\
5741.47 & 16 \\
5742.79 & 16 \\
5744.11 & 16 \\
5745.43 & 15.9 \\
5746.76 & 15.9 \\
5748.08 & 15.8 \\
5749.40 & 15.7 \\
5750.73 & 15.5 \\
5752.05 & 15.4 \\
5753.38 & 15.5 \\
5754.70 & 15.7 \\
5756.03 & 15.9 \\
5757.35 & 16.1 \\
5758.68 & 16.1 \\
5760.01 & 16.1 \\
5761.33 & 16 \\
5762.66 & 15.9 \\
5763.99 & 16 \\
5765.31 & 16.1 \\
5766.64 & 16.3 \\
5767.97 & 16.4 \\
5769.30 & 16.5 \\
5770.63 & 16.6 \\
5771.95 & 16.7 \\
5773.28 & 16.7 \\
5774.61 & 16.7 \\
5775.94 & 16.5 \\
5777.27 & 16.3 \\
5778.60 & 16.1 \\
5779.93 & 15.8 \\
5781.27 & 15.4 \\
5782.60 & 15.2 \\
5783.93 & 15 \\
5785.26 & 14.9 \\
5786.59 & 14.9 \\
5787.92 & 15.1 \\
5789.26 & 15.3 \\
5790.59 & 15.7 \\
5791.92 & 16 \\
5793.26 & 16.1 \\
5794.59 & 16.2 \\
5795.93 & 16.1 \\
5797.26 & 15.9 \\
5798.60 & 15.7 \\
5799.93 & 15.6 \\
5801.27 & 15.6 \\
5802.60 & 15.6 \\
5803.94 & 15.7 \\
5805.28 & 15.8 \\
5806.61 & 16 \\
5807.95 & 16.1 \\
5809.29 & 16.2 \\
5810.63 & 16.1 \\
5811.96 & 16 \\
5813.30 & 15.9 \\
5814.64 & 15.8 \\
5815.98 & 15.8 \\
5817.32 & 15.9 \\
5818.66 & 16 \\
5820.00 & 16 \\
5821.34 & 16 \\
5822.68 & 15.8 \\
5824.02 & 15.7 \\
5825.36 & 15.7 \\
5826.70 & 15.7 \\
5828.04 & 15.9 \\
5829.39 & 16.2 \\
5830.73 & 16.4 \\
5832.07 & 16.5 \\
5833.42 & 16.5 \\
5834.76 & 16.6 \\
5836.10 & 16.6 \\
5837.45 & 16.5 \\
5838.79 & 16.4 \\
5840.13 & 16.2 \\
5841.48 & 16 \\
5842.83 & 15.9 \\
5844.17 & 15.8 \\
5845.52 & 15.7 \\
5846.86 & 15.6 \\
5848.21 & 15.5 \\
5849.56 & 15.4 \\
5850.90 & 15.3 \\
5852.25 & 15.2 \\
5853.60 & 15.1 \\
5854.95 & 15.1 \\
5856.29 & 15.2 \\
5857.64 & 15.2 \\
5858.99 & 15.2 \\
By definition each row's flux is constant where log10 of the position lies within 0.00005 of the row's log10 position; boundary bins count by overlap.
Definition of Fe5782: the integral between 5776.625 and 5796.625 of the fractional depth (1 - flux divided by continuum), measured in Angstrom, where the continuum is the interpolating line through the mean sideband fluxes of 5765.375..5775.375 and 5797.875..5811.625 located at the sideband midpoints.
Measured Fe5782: 0.7 Angstrom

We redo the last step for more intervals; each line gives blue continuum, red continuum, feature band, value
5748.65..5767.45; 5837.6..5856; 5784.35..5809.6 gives 0.13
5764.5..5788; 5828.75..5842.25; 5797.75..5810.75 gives 0.28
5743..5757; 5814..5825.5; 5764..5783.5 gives -0.52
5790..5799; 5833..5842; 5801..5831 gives 0.52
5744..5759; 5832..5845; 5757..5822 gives 0.26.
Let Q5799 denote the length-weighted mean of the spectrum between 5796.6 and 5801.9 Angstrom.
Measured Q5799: 15.7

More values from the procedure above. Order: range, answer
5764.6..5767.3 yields 16.2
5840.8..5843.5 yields 15.9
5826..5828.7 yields 15.8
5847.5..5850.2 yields 15.4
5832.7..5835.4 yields 16.5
